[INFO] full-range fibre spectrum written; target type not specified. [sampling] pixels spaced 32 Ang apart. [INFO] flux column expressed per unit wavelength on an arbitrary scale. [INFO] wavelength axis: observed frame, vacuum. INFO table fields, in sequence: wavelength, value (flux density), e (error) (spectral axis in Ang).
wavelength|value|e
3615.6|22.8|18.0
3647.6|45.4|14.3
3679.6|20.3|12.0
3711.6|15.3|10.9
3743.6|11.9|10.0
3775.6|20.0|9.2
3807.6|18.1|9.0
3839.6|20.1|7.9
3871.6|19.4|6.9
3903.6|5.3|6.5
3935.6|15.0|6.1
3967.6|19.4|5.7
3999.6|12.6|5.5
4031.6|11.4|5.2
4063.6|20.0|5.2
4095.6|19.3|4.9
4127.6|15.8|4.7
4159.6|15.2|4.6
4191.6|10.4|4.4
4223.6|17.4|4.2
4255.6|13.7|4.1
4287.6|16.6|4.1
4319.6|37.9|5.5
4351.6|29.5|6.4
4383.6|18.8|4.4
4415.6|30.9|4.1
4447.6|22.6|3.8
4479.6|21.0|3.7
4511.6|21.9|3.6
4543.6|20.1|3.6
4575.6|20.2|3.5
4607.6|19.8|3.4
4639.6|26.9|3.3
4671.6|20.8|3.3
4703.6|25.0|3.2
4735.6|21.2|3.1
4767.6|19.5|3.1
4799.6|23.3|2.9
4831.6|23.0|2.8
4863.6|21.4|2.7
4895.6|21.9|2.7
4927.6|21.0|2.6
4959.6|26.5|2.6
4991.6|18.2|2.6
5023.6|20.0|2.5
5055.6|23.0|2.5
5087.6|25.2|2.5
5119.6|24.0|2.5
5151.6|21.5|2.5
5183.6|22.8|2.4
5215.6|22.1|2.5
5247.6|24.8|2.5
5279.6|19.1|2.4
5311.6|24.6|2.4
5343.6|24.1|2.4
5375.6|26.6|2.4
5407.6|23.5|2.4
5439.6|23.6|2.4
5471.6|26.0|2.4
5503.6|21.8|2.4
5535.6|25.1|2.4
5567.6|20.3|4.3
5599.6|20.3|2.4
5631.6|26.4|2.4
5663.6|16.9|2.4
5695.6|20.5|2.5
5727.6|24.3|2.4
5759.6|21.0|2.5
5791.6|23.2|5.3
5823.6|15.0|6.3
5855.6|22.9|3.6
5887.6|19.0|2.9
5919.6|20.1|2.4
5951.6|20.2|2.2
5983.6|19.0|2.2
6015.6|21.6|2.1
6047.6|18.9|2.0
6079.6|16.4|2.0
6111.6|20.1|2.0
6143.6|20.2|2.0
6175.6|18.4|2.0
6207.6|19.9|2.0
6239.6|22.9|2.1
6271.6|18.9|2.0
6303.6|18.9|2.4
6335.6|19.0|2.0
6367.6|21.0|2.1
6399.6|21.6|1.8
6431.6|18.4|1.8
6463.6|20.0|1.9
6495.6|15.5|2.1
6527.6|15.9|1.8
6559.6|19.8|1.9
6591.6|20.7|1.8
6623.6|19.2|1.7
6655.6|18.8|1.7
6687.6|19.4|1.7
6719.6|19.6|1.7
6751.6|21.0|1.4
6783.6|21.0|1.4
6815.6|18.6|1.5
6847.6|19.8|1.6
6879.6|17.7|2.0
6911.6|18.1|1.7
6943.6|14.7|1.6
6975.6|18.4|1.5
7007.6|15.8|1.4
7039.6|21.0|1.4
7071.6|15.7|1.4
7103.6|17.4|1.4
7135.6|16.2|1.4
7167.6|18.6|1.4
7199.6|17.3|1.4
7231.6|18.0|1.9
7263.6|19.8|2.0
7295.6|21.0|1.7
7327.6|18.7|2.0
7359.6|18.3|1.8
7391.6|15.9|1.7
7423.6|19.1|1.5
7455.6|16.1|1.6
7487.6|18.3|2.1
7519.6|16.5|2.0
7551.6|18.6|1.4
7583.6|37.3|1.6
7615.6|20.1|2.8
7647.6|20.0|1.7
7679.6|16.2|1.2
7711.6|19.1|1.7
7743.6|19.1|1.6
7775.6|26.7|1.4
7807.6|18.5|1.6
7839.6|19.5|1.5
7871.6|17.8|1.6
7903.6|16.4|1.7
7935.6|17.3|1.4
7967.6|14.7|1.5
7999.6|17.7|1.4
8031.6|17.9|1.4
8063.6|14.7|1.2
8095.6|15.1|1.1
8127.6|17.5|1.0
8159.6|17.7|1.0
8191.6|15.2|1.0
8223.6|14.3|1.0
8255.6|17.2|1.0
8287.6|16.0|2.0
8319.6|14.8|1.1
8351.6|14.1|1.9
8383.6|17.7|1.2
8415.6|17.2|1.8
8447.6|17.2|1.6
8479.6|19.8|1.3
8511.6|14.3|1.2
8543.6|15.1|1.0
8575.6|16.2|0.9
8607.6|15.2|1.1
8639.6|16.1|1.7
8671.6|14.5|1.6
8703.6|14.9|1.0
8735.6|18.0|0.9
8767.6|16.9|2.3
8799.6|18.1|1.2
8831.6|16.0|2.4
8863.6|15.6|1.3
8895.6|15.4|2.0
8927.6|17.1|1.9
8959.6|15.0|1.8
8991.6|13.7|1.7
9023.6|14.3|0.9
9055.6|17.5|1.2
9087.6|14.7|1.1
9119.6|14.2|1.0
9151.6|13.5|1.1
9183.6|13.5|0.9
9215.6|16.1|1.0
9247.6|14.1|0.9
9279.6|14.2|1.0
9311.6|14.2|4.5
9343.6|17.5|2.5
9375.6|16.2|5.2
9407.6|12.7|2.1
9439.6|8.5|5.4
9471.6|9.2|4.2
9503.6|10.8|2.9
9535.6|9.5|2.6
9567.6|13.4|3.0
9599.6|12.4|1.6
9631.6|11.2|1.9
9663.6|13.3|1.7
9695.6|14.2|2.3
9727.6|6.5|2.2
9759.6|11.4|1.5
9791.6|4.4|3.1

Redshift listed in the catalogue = 0.16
